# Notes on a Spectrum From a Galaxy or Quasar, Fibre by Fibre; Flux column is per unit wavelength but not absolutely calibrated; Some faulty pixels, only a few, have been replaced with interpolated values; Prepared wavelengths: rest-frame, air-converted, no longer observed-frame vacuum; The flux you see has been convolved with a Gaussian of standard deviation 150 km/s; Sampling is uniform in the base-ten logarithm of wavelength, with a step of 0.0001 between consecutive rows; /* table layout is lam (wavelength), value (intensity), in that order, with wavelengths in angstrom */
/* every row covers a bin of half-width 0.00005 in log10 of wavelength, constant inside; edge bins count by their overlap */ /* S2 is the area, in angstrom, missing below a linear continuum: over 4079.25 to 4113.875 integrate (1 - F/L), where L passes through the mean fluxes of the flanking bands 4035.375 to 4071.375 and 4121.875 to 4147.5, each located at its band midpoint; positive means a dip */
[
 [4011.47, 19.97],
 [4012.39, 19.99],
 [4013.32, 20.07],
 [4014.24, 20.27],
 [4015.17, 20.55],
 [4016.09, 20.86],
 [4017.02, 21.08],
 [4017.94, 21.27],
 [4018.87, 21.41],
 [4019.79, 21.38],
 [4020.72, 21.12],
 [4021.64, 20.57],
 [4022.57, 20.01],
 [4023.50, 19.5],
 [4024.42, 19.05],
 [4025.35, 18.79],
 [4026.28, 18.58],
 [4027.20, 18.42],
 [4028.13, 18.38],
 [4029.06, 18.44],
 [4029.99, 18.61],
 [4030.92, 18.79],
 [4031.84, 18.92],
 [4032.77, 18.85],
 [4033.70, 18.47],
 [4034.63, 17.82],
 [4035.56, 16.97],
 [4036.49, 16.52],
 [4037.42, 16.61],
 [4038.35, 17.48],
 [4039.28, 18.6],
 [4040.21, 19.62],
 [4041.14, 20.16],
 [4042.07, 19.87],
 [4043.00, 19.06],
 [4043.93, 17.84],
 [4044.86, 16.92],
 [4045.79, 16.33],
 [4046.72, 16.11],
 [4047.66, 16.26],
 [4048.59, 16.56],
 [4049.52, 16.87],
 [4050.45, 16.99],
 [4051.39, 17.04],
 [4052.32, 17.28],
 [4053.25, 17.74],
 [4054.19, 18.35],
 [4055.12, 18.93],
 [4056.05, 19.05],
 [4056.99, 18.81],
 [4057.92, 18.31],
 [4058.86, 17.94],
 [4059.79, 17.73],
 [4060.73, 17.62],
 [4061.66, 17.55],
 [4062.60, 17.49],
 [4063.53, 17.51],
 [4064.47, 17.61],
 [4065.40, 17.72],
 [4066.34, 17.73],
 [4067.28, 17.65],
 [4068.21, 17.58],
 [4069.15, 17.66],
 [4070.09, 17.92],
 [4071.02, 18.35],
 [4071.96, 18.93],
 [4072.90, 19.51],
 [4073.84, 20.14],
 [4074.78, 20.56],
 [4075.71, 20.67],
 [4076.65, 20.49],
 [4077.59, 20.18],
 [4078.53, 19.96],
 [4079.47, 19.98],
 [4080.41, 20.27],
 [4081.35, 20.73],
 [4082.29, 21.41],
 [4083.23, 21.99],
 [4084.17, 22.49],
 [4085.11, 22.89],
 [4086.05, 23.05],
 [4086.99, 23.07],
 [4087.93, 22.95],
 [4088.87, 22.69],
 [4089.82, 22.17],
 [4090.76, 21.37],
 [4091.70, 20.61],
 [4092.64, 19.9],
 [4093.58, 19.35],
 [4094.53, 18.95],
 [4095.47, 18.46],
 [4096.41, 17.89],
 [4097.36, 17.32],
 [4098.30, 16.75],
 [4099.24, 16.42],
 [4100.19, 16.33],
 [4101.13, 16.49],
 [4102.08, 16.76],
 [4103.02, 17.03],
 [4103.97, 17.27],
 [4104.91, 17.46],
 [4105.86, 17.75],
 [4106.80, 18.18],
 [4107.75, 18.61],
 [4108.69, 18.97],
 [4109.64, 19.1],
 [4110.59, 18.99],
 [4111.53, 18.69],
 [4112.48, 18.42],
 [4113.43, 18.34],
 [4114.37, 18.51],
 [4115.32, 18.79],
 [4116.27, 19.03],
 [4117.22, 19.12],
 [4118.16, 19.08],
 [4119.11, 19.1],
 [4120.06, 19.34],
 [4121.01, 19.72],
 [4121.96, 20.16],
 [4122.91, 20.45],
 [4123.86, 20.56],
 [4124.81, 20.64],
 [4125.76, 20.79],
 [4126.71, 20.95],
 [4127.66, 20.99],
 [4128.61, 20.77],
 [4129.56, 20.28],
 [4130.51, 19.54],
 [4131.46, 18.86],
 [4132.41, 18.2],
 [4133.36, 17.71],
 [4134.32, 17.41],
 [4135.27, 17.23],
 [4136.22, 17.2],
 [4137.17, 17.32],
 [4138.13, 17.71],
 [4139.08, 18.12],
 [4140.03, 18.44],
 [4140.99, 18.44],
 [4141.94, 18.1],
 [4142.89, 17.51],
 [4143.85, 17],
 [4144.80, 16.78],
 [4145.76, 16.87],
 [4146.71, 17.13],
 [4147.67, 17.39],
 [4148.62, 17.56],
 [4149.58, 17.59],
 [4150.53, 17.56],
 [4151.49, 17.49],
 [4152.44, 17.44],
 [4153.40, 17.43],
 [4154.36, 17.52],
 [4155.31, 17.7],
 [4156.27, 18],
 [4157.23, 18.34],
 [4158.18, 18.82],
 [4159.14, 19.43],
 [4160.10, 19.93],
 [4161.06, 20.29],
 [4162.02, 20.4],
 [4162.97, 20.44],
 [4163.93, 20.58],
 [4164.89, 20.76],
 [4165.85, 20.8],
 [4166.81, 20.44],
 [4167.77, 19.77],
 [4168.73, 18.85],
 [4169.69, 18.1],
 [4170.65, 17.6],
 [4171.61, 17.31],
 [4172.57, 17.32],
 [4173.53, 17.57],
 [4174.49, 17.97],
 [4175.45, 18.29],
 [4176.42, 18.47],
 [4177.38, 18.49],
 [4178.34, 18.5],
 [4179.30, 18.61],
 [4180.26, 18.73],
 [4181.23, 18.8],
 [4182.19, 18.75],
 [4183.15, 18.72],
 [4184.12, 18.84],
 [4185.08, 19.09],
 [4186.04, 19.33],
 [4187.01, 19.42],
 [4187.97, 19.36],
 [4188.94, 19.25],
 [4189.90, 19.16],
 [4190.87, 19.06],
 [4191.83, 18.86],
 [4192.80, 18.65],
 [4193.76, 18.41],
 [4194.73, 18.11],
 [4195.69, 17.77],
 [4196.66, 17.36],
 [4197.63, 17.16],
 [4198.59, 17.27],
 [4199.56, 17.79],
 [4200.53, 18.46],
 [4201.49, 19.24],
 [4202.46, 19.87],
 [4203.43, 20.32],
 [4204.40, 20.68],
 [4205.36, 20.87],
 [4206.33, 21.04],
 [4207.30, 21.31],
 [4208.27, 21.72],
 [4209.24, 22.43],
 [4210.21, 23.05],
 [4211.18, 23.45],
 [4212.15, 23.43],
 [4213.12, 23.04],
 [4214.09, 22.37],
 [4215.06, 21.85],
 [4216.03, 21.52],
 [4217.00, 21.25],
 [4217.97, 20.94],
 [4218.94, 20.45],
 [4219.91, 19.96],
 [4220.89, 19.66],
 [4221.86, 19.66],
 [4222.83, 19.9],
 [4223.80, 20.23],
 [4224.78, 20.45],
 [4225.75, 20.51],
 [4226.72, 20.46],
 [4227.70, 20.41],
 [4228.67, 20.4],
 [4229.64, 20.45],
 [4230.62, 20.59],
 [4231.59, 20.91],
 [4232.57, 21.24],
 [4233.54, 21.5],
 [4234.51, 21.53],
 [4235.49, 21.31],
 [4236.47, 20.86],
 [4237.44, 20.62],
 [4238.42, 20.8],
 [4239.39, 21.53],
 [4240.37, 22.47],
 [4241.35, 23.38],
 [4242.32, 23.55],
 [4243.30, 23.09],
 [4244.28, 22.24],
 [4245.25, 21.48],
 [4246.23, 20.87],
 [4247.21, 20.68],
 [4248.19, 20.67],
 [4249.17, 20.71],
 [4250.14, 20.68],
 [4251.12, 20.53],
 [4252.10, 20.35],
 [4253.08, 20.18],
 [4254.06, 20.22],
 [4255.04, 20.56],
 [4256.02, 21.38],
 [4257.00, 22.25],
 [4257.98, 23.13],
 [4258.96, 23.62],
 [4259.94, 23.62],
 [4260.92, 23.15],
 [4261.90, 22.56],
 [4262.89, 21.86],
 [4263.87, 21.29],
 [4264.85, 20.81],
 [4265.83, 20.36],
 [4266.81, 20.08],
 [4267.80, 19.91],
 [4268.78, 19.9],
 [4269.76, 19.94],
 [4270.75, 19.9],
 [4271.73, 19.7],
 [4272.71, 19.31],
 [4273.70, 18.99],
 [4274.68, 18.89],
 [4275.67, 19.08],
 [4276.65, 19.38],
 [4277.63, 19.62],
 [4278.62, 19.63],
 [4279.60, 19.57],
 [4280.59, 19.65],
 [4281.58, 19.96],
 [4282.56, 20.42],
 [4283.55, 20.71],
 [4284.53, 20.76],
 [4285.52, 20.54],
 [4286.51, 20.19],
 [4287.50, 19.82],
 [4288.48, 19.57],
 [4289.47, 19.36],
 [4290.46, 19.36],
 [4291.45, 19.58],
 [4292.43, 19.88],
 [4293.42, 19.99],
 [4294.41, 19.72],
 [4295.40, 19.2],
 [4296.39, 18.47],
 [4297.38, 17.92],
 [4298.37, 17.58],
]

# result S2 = -2.27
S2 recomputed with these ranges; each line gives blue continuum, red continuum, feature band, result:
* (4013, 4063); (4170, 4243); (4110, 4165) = 1.96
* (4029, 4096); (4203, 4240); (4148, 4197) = 4.25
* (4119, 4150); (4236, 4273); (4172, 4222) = 0.97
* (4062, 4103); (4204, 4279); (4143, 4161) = 2.08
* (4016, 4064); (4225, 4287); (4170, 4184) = 1.22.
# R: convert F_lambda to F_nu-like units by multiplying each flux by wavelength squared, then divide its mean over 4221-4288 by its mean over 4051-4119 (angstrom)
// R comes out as 1.19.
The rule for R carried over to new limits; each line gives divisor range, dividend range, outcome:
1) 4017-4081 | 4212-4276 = 1.24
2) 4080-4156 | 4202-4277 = 1.18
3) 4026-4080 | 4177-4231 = 1.18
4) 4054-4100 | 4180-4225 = 1.09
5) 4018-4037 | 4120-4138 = 1.07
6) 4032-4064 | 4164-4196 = 1.12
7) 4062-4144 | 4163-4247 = 1.10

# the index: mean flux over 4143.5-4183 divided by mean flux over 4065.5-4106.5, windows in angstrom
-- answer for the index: 0.95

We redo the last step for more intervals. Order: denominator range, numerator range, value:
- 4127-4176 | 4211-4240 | 1.14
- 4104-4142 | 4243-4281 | 1.10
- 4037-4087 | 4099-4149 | 0.98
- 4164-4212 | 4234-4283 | 1.09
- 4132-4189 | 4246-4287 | 1.12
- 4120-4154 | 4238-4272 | 1.16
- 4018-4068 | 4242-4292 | 1.13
